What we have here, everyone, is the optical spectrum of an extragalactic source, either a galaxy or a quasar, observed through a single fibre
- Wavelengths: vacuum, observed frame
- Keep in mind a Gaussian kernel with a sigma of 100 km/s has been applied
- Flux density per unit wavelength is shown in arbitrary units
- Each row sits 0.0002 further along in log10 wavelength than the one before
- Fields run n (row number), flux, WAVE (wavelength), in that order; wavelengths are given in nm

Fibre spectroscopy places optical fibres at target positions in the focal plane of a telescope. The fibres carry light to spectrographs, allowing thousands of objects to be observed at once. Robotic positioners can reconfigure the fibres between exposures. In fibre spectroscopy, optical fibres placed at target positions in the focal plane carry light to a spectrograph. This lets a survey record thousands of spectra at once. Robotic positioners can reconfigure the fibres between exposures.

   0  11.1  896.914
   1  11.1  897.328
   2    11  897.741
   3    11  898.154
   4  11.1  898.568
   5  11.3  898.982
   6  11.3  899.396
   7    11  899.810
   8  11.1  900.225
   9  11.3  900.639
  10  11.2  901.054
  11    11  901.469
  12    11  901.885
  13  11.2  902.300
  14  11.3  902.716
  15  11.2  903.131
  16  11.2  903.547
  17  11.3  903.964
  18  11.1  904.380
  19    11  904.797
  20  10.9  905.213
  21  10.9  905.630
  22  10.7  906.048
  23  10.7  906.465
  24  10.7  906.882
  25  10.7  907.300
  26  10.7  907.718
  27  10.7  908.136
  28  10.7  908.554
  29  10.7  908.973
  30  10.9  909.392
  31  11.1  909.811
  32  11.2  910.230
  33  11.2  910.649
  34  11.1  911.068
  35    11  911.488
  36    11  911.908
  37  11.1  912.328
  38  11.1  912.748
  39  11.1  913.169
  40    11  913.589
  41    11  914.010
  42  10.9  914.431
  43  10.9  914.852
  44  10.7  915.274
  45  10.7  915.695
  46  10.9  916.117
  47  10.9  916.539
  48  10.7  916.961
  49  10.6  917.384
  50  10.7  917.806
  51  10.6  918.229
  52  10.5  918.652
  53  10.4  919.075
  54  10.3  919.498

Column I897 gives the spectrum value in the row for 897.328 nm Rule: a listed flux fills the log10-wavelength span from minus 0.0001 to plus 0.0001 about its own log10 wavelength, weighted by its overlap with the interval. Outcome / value 11.1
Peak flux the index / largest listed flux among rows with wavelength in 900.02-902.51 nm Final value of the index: 11.3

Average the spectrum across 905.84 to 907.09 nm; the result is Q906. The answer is 10.7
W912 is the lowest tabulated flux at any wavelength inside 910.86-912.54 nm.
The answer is 11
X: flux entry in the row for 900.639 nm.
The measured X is 11.3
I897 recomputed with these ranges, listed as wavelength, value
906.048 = 10.7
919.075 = 10.4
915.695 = 10.7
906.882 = 10.7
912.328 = 11.1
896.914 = 11.1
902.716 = 11.3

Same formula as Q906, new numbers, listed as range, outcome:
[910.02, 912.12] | 11.1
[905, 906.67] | 10.8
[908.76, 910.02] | 10.9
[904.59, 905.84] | 10.9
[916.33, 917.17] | 10.8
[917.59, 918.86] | 10.6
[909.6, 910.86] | 11.2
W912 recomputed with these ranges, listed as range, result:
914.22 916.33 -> 10.7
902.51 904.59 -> 11.1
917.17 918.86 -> 10.5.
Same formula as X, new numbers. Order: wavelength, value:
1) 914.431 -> 10.9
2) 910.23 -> 11.2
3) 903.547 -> 11.2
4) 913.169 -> 11.1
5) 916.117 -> 10.9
